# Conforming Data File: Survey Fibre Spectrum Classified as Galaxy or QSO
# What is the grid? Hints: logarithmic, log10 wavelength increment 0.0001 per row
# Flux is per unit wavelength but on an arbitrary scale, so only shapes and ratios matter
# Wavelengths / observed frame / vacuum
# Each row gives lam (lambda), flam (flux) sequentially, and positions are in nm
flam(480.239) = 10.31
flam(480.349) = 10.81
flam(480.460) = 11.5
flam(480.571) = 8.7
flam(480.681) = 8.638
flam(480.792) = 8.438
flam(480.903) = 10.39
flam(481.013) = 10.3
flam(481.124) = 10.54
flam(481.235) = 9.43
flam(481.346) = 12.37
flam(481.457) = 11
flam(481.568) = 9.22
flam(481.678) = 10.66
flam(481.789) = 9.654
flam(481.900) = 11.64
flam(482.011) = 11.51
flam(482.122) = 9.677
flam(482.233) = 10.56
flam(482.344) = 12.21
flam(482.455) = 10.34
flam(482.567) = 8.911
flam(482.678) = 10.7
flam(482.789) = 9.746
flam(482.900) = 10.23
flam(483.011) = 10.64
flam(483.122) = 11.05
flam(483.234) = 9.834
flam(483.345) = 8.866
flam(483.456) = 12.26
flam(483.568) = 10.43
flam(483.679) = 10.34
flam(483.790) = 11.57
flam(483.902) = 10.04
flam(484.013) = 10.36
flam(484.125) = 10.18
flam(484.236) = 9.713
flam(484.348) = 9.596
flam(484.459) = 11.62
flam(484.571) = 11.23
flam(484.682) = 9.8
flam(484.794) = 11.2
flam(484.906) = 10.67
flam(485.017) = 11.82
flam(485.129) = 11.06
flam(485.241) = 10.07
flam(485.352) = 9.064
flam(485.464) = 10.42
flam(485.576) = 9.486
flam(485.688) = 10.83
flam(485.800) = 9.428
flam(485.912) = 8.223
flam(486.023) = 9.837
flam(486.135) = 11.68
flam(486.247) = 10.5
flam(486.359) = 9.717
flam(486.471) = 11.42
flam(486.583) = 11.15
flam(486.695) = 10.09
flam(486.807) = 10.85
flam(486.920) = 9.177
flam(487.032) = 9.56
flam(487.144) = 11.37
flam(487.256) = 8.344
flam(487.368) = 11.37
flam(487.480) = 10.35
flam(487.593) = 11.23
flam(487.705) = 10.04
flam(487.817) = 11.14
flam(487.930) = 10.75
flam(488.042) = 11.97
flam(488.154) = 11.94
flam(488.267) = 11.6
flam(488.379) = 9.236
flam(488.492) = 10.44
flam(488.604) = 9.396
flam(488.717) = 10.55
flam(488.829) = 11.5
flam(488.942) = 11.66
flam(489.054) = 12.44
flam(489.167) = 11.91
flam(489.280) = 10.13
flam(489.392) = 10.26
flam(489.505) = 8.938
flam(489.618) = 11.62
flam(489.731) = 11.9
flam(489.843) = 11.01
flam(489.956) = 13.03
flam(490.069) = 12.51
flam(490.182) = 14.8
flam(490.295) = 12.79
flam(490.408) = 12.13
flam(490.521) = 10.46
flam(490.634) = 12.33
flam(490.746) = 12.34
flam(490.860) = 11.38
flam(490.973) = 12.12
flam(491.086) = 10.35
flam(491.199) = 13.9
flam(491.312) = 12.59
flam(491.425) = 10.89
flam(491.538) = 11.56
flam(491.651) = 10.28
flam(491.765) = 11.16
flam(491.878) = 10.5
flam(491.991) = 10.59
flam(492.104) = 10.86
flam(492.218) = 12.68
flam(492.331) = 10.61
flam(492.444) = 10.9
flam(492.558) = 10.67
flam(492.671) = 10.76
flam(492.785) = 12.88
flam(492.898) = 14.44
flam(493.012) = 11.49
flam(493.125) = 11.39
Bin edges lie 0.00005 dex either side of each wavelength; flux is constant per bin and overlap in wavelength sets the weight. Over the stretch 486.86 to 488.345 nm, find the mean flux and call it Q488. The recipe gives 10.7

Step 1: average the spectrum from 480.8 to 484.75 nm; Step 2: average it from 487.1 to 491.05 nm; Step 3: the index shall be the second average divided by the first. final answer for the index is 1.1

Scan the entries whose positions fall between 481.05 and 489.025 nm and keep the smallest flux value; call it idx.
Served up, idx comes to 8.223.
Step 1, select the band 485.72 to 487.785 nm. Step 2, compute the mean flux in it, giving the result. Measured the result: 10.3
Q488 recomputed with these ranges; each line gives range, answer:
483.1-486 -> 10.3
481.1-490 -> 10.6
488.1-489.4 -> 10.9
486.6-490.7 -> 11.1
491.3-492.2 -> 11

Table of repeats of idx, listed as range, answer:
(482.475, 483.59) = 8.866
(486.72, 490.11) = 8.344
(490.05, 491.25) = 10.35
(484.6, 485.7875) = 9.064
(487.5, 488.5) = 9.236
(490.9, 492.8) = 10.28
